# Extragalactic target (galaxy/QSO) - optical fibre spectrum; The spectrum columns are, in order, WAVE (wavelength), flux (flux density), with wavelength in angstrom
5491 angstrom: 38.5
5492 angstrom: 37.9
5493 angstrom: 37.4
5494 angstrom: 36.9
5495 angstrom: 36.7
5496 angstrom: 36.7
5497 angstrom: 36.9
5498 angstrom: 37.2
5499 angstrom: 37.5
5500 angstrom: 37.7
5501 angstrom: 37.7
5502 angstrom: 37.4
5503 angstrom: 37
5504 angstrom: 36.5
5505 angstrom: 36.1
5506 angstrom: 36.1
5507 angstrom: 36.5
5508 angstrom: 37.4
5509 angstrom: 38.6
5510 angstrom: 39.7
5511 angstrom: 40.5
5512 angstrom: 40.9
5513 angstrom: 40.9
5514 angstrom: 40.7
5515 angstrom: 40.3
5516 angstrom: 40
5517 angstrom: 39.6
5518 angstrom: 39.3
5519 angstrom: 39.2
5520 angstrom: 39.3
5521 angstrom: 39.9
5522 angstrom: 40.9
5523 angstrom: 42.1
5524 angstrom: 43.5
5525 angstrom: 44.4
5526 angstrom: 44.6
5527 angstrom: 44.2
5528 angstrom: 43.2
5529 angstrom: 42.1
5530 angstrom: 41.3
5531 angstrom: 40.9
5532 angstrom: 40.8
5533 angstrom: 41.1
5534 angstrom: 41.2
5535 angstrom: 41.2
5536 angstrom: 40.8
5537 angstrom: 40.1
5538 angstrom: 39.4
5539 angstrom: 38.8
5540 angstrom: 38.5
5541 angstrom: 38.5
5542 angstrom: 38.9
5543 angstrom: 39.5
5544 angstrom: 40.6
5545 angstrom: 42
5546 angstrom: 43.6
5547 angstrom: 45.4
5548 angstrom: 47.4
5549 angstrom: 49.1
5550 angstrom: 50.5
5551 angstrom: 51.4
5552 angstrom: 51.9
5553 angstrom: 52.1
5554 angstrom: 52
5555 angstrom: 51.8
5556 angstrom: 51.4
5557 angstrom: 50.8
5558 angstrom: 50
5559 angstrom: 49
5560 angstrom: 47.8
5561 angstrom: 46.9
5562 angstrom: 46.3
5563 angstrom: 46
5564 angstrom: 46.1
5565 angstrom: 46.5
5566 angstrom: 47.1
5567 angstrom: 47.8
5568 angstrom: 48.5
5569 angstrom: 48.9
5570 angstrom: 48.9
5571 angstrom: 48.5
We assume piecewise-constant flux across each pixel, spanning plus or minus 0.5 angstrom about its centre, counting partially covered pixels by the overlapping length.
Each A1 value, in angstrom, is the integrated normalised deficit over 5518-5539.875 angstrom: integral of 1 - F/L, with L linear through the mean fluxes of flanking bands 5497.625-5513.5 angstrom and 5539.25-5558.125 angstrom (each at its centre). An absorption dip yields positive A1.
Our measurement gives 0.6 angstrom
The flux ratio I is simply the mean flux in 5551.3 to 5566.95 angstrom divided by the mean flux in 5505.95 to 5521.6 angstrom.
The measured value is 1.24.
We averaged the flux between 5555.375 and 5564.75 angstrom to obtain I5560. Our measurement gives 48.3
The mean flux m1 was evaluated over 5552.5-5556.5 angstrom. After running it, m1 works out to 51.8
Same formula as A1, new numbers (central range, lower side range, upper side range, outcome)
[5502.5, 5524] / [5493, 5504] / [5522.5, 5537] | 0.2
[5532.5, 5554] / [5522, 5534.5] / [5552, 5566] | 1.0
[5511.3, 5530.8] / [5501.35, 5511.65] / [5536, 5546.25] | -1.4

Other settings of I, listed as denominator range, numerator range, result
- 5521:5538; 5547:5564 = 1.18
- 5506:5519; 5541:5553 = 1.15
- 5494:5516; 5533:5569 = 1.20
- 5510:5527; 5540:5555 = 1.12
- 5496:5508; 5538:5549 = 1.12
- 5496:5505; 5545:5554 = 1.31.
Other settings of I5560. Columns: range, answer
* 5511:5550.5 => 41.6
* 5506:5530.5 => 40.7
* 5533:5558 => 44.9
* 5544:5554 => 48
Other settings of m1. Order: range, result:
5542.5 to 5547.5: 42.2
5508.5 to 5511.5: 39.6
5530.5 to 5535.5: 41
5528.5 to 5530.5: 41.7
